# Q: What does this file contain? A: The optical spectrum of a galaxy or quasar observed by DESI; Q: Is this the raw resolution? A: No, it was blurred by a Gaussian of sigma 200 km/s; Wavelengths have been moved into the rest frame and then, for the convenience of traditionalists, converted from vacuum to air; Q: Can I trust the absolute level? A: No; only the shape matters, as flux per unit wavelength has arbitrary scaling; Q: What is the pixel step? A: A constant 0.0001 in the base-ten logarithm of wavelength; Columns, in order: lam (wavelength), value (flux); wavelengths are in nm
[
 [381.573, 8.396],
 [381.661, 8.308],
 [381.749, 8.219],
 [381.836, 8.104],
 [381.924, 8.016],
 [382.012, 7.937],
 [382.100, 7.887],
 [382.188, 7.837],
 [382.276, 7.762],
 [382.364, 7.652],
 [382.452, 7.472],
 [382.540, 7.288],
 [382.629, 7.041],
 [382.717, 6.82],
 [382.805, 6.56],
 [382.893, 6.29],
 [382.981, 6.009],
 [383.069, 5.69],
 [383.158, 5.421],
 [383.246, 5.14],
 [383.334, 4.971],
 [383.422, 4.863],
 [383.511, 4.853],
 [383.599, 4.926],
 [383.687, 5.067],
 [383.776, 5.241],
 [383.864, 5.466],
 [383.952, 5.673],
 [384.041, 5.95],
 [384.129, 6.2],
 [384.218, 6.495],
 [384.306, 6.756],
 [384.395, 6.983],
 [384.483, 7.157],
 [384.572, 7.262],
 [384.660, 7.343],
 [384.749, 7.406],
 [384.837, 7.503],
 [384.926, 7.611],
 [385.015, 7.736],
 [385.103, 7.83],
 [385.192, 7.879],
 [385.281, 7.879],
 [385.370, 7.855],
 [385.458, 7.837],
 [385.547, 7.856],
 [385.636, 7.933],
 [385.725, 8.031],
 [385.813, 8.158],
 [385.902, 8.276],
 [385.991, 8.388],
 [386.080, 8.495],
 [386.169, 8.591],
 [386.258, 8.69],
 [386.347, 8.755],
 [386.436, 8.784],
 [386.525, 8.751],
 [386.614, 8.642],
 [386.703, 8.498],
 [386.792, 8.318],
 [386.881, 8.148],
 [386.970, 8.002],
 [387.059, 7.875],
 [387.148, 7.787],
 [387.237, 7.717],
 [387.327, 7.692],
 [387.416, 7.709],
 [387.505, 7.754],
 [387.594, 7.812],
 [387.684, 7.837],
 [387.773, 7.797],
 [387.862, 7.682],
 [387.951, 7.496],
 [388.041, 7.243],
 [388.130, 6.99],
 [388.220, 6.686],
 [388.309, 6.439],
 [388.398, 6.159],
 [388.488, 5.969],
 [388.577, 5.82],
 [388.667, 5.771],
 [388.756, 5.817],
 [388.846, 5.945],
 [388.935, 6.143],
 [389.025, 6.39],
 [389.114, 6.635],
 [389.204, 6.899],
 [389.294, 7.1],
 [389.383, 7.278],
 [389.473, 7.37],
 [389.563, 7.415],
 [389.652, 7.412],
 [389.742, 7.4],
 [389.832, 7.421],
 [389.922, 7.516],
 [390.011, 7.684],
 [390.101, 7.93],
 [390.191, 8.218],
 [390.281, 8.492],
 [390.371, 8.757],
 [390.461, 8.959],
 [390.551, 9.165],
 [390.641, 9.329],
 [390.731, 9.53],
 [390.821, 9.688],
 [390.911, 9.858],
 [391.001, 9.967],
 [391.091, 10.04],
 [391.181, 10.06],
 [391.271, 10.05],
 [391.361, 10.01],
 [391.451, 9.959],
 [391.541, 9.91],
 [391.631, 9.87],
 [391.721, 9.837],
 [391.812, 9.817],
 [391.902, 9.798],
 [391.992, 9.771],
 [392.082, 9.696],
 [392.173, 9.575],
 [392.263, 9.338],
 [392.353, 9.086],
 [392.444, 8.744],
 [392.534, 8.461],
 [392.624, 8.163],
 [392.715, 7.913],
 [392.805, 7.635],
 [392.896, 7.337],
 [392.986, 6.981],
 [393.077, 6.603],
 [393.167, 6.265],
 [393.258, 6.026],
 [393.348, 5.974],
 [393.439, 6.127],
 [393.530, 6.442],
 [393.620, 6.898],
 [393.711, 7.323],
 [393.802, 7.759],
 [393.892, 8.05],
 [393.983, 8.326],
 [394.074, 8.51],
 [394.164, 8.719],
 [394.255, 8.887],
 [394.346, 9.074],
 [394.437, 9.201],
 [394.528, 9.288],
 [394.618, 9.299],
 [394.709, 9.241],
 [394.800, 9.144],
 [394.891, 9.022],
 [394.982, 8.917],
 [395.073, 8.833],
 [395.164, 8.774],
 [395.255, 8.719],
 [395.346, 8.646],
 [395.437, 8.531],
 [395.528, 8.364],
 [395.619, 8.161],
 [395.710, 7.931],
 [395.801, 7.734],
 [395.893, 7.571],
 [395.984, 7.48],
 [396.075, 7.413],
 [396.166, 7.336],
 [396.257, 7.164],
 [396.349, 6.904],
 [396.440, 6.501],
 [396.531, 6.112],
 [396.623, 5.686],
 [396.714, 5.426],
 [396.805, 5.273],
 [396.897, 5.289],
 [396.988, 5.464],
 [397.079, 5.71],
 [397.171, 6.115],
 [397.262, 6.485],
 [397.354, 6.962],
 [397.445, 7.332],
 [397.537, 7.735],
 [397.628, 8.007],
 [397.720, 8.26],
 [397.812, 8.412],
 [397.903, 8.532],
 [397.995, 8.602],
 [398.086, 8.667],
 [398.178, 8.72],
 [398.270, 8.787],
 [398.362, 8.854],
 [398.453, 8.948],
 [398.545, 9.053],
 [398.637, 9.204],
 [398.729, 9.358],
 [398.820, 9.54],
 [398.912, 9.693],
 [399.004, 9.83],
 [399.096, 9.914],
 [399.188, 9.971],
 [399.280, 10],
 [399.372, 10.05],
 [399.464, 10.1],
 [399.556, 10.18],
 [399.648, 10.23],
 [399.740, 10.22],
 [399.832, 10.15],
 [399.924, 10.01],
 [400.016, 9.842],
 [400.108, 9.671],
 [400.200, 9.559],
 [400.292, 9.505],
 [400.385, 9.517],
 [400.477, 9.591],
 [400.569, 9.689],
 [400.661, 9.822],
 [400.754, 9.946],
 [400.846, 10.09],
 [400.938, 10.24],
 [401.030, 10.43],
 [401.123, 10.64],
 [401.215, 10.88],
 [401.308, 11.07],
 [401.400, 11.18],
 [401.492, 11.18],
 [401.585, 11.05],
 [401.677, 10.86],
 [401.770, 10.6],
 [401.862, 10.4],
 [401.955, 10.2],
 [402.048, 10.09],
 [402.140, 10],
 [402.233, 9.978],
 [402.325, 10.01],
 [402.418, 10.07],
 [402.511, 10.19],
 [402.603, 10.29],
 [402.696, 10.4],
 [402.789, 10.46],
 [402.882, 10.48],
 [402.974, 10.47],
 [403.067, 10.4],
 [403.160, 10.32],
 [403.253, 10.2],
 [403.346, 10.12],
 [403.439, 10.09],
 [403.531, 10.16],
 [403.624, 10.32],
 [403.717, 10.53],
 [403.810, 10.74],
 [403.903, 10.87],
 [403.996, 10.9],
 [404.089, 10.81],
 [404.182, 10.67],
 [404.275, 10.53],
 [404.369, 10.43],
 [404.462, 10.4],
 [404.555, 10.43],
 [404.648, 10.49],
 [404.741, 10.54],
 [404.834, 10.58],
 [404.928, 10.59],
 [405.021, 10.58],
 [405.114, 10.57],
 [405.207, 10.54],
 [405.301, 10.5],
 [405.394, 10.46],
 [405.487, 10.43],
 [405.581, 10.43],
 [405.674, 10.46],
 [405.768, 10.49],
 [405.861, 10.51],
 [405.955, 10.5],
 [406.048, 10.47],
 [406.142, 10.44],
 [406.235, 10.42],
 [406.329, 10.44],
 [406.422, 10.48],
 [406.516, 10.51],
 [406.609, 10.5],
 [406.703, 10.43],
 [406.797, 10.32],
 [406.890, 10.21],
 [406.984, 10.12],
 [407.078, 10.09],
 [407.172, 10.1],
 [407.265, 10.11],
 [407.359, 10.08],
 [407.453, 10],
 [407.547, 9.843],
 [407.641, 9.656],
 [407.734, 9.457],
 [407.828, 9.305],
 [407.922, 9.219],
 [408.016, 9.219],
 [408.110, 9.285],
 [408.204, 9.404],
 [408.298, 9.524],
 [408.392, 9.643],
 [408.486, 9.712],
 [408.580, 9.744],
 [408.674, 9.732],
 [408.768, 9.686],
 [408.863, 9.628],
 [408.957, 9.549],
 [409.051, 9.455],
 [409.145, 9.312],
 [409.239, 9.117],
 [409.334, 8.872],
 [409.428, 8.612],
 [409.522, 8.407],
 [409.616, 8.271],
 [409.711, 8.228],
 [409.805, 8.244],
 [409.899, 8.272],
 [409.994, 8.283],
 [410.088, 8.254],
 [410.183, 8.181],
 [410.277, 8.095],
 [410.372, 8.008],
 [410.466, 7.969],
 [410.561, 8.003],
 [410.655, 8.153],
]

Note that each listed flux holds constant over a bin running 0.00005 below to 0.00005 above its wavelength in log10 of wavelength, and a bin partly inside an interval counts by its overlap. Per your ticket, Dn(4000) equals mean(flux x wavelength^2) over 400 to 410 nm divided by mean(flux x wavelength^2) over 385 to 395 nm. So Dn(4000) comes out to 1.3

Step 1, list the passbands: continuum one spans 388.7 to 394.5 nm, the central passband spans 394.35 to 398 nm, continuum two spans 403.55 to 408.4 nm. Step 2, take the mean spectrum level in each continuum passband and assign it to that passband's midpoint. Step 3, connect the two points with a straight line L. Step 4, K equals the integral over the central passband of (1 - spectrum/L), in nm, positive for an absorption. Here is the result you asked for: 0.500 nm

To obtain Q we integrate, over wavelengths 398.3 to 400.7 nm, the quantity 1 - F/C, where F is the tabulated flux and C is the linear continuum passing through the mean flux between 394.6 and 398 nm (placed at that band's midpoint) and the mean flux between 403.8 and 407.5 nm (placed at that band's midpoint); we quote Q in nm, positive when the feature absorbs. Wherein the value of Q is -0.33 nm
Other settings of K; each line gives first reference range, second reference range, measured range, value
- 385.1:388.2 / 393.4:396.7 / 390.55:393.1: -0.38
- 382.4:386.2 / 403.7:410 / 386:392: -0.49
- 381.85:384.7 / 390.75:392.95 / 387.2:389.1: 0.28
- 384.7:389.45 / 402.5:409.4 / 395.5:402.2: 0.26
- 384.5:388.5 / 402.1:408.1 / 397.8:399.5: 0.03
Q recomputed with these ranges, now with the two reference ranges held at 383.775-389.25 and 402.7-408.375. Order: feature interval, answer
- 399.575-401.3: -0.10 nm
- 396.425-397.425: 0.34 nm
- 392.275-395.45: 0.15 nm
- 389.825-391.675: -0.27 nm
